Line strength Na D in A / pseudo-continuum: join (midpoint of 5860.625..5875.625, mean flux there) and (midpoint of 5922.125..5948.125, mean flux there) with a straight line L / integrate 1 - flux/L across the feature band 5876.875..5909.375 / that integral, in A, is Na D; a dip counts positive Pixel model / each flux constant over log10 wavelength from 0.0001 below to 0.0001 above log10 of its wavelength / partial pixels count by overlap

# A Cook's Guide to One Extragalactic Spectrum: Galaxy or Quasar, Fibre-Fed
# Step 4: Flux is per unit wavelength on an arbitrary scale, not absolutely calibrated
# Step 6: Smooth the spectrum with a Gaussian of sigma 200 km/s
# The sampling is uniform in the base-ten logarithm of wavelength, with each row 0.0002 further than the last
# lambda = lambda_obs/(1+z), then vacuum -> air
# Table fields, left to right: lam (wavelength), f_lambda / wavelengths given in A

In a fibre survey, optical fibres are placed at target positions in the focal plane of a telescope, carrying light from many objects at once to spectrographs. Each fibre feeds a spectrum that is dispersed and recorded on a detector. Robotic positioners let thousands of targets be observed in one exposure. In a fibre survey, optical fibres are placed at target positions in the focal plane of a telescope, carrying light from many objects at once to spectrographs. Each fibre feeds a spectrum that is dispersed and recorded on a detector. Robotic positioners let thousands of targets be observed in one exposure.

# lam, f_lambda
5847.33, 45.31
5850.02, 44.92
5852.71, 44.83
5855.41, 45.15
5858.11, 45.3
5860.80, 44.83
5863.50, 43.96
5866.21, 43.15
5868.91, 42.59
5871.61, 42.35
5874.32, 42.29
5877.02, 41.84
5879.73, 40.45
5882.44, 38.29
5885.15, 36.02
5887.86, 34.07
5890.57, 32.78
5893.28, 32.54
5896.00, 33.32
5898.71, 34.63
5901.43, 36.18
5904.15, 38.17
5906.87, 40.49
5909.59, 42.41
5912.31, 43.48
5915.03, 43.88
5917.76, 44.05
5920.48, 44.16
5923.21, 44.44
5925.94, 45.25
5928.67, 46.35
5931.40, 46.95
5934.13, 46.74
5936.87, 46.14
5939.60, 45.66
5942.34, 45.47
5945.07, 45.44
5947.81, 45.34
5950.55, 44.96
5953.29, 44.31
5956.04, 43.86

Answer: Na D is 5.53 A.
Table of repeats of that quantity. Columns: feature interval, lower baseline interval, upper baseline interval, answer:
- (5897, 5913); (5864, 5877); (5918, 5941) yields 1.97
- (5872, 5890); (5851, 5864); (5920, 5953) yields 2.53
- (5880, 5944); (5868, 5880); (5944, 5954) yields 3.90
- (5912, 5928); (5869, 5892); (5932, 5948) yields -0.32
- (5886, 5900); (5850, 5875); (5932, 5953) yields 3.46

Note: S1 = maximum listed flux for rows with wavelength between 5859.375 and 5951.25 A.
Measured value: 46.95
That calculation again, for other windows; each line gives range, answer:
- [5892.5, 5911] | 42.41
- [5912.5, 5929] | 46.35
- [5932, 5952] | 46.74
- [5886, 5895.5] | 34.07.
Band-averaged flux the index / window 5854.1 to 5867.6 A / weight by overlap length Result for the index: 44.5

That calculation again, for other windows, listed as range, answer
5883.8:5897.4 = 33.8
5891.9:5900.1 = 33.5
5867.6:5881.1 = 41.9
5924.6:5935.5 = 46.3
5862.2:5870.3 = 43.2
